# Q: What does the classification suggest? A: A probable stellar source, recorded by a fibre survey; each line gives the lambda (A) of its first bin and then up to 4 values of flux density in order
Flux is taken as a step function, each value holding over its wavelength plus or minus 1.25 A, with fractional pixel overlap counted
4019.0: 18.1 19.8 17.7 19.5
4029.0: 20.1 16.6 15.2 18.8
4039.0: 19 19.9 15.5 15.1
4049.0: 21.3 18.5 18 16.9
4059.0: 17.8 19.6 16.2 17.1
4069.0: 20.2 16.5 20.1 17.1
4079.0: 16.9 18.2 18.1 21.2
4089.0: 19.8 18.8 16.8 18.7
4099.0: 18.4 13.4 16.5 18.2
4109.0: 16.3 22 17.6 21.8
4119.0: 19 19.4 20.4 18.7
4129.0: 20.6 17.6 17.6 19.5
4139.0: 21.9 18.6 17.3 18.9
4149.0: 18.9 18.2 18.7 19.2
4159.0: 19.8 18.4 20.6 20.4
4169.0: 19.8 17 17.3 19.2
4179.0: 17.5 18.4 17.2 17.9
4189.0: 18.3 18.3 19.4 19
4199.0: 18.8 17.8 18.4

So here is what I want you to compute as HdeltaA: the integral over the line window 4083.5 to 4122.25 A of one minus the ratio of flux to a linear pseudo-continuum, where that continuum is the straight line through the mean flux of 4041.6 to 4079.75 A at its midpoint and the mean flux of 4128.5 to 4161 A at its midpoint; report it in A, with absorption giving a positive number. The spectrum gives -0.2 A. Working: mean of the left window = 17.9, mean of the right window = 18.9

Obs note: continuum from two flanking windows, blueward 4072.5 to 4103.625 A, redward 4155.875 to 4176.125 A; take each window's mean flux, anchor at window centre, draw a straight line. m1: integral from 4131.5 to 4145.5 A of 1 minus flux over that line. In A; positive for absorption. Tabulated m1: -0.1 A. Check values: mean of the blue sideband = 18.1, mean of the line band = 18.9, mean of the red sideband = 19.1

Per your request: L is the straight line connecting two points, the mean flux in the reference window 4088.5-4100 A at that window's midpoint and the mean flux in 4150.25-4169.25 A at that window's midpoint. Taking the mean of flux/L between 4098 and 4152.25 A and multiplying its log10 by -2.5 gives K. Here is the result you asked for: 0.01 mag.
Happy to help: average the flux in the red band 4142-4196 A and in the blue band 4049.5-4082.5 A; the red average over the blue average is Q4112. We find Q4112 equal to 1.03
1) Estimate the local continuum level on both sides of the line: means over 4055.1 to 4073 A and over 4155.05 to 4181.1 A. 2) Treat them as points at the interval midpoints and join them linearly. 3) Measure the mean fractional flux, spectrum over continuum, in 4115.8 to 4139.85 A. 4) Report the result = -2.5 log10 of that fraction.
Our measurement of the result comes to -0.062 mag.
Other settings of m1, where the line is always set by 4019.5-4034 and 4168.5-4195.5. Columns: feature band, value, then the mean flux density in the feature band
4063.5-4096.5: 0.1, 18.3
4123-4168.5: -2.4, 19.2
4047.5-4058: -0.1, 18.6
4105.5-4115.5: -0.2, 18.6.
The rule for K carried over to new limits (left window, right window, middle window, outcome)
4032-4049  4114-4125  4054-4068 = 0.031 mag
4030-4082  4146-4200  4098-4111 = 0.084 mag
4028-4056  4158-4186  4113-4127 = -0.068 mag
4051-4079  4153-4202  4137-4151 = -0.037 mag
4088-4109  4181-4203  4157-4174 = -0.063 mag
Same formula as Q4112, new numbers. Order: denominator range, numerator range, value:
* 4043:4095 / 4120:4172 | 1.06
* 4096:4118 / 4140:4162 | 1.03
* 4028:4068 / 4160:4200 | 1.04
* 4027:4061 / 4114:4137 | 1.07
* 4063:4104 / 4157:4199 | 1.04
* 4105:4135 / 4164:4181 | 0.98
